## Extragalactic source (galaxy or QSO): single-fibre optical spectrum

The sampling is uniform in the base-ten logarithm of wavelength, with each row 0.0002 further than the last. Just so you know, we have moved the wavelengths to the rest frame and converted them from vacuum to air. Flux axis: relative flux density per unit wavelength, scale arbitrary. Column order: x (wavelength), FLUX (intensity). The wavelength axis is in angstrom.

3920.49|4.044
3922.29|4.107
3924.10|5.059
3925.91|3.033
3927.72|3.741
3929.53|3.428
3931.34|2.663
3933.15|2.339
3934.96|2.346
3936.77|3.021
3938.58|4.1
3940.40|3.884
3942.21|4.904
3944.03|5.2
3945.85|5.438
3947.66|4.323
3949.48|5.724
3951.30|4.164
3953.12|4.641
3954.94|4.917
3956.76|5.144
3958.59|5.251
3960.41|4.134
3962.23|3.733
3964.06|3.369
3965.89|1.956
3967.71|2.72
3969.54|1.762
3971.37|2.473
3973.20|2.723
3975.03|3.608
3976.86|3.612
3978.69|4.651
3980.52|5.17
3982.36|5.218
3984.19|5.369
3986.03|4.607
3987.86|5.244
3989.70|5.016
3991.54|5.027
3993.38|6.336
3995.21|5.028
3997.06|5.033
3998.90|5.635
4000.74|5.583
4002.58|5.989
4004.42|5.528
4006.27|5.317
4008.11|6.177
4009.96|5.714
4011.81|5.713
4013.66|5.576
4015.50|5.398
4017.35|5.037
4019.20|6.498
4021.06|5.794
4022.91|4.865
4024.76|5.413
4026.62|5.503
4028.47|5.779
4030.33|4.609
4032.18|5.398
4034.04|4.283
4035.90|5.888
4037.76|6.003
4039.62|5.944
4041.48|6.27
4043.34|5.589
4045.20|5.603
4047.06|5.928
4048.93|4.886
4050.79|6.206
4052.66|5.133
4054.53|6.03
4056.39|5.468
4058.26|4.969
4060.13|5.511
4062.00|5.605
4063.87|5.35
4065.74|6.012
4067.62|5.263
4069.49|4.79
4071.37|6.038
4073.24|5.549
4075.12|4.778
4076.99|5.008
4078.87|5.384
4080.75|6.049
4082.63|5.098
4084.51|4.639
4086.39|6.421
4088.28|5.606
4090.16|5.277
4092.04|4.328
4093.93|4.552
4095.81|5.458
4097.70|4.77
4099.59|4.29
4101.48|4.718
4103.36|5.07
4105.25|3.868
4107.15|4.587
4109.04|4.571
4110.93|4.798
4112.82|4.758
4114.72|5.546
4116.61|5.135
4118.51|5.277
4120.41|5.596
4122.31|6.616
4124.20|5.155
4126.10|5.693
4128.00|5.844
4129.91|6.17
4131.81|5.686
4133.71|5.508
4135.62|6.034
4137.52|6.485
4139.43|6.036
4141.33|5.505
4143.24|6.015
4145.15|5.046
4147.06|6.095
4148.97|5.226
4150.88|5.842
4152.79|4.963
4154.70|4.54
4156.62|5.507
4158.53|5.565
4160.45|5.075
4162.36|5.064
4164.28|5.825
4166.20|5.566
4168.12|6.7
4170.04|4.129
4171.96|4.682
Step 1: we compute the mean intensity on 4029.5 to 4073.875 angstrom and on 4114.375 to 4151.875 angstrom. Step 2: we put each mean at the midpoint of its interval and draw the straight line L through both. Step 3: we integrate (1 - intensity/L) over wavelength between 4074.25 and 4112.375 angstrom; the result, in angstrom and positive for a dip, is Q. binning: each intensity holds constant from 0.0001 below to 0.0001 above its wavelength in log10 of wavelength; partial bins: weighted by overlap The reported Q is 4.5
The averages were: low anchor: 5.52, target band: 4.96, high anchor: 5.73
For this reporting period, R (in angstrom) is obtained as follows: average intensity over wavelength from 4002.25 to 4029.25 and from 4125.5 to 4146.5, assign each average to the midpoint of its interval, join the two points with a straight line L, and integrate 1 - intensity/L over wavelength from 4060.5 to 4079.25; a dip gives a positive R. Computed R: 1.07 angstrom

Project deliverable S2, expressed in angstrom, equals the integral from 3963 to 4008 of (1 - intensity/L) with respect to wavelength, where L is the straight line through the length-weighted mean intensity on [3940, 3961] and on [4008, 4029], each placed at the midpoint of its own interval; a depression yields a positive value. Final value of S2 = 6.6 angstrom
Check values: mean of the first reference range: 4.84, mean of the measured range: 4.49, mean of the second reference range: 5.6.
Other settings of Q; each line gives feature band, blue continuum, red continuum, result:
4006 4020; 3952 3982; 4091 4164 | -4.93 angstrom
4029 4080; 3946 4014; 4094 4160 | -4.74 angstrom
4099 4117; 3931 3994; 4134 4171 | 1.66 angstrom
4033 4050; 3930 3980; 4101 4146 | -3.55 angstrom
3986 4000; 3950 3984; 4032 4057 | -2.52 angstrom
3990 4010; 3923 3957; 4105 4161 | -4.62 angstrom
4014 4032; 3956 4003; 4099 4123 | -3.37 angstrom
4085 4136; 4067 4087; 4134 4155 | 2.59 angstrom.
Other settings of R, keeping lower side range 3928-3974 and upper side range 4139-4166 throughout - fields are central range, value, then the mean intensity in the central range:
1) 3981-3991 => -2.5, 5.09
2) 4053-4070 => -2.8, 5.45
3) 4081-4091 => -1.1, 5.45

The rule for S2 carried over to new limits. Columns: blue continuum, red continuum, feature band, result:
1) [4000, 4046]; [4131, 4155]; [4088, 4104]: 2.2 angstrom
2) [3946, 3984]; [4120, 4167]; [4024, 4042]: -3.3 angstrom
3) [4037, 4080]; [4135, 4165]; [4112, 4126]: 0.2 angstrom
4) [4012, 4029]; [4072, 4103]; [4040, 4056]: -1.0 angstrom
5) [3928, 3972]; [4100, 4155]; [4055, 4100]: -3.0 angstrom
